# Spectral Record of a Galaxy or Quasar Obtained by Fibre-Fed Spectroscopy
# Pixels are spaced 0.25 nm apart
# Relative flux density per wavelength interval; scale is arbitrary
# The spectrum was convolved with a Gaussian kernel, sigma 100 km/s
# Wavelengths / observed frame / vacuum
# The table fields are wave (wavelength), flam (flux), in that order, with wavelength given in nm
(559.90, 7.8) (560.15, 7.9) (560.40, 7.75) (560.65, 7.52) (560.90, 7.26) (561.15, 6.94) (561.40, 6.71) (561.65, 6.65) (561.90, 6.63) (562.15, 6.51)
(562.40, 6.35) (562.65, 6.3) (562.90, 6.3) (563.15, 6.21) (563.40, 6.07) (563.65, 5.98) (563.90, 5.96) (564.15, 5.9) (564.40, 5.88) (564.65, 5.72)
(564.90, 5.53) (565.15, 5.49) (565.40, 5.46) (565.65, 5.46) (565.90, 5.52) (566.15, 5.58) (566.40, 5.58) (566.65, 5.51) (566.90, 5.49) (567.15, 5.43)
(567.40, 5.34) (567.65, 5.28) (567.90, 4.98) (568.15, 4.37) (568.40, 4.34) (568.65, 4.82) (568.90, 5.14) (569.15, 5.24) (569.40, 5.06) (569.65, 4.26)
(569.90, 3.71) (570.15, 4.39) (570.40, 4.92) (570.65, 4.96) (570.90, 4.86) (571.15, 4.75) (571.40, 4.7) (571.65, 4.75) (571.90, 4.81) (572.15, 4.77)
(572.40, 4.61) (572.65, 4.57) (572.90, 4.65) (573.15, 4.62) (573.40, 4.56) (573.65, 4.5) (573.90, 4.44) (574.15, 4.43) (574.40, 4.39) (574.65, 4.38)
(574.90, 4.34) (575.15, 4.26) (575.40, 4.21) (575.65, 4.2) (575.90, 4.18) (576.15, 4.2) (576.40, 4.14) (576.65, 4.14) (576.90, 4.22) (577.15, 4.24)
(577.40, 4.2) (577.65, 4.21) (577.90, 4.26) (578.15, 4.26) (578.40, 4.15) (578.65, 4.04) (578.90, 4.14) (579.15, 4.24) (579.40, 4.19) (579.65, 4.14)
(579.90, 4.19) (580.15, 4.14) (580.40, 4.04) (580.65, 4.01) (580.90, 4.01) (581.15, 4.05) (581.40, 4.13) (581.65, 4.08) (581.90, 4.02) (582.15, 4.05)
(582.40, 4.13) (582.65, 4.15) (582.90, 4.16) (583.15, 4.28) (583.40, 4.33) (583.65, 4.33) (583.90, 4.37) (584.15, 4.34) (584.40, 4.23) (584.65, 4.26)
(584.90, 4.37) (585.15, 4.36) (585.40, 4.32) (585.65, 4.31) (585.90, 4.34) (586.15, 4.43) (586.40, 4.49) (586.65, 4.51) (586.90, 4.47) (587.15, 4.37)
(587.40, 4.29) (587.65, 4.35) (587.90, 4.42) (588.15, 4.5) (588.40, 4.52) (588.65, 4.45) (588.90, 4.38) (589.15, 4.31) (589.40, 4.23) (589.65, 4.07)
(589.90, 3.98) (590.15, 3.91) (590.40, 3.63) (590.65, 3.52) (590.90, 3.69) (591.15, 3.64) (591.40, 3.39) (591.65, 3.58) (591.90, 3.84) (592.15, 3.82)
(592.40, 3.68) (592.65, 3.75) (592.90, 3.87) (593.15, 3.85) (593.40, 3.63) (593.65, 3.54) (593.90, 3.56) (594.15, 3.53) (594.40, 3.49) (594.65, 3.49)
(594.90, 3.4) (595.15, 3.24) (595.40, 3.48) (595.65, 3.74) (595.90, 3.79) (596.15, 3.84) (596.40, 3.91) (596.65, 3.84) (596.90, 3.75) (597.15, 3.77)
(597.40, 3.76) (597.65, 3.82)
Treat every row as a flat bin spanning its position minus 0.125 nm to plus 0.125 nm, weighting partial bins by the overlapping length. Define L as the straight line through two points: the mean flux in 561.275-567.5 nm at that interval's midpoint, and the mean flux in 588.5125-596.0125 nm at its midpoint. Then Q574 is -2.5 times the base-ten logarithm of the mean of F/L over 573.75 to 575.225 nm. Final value 0.17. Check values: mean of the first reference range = 5.9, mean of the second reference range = 3.75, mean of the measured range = 4.38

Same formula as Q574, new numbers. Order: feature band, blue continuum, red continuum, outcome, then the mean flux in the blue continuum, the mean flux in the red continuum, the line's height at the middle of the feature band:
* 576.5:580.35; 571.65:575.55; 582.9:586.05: 0.06 mag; 4.51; 4.31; 4.42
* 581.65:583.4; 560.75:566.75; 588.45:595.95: 0.10 mag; 6.07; 3.76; 4.54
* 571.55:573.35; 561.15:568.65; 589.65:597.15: 0.11 mag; 5.75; 3.68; 5.2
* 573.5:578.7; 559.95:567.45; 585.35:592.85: 0.21 mag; 6.19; 4.1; 5.17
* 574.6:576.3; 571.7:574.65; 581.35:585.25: 0.06 mag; 4.57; 4.23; 4.5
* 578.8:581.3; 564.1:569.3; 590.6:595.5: 0.09 mag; 5.33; 3.6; 4.45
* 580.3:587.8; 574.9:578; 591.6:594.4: -0.08 mag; 4.21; 3.69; 3.97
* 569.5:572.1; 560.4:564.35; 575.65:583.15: 0.16 mag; 6.51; 4.15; 5.34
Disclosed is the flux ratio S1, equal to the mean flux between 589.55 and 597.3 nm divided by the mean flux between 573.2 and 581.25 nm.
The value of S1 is 0.87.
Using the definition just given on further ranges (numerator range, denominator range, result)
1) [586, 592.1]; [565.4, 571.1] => 0.82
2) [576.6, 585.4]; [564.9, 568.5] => 0.79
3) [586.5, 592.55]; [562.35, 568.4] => 0.72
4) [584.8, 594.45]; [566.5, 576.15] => 0.86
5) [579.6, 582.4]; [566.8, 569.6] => 0.81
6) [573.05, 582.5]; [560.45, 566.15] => 0.68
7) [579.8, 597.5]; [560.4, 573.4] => 0.73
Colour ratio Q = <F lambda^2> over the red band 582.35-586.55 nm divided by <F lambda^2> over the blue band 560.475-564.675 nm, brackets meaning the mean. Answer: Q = 0.72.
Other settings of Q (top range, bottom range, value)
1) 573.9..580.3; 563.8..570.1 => 0.84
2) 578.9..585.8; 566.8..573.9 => 0.92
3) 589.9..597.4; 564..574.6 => 0.80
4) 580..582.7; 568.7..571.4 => 0.90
